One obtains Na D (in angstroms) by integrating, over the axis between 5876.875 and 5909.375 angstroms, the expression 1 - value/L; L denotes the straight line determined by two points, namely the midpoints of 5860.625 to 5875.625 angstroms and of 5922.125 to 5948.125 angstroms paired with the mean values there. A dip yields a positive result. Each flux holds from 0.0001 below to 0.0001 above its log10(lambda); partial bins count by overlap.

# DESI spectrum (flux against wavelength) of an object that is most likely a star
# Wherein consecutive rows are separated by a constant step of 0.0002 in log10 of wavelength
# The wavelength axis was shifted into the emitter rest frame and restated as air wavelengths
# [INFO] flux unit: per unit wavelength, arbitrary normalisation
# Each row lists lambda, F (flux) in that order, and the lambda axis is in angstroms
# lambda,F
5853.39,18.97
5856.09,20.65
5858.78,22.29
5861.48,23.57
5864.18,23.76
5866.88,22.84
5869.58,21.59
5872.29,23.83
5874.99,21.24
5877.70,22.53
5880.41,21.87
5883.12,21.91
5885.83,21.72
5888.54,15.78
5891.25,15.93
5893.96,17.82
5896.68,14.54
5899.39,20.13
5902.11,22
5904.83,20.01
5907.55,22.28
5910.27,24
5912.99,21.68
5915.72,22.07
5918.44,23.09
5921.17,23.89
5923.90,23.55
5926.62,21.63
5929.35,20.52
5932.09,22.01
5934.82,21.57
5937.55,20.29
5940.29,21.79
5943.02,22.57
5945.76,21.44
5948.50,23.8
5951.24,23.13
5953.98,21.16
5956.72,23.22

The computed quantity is 4.0 angstroms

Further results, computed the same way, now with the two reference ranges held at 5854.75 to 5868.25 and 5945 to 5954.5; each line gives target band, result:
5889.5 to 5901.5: 2.8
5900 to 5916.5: 0.5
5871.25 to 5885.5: 0.3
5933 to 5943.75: 0.5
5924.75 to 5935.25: 0.5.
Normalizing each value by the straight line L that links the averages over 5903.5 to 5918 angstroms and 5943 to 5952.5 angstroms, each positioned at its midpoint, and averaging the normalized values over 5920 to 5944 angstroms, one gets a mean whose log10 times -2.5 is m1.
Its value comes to 0.02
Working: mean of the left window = 22.1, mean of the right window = 22.7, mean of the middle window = 22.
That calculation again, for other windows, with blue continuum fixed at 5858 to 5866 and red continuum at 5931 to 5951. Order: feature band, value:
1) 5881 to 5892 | 0.189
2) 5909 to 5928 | -0.023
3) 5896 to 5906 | 0.163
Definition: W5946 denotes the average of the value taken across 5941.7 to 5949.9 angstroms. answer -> 22.6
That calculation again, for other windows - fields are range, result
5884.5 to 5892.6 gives 17.8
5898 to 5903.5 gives 21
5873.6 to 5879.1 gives 21.9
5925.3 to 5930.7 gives 21.1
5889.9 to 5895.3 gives 16.9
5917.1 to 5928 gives 23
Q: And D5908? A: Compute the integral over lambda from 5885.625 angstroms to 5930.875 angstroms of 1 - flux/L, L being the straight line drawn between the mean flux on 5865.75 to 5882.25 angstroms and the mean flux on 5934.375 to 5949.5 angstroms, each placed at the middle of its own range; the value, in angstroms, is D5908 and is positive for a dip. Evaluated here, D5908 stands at 3.0 angstroms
